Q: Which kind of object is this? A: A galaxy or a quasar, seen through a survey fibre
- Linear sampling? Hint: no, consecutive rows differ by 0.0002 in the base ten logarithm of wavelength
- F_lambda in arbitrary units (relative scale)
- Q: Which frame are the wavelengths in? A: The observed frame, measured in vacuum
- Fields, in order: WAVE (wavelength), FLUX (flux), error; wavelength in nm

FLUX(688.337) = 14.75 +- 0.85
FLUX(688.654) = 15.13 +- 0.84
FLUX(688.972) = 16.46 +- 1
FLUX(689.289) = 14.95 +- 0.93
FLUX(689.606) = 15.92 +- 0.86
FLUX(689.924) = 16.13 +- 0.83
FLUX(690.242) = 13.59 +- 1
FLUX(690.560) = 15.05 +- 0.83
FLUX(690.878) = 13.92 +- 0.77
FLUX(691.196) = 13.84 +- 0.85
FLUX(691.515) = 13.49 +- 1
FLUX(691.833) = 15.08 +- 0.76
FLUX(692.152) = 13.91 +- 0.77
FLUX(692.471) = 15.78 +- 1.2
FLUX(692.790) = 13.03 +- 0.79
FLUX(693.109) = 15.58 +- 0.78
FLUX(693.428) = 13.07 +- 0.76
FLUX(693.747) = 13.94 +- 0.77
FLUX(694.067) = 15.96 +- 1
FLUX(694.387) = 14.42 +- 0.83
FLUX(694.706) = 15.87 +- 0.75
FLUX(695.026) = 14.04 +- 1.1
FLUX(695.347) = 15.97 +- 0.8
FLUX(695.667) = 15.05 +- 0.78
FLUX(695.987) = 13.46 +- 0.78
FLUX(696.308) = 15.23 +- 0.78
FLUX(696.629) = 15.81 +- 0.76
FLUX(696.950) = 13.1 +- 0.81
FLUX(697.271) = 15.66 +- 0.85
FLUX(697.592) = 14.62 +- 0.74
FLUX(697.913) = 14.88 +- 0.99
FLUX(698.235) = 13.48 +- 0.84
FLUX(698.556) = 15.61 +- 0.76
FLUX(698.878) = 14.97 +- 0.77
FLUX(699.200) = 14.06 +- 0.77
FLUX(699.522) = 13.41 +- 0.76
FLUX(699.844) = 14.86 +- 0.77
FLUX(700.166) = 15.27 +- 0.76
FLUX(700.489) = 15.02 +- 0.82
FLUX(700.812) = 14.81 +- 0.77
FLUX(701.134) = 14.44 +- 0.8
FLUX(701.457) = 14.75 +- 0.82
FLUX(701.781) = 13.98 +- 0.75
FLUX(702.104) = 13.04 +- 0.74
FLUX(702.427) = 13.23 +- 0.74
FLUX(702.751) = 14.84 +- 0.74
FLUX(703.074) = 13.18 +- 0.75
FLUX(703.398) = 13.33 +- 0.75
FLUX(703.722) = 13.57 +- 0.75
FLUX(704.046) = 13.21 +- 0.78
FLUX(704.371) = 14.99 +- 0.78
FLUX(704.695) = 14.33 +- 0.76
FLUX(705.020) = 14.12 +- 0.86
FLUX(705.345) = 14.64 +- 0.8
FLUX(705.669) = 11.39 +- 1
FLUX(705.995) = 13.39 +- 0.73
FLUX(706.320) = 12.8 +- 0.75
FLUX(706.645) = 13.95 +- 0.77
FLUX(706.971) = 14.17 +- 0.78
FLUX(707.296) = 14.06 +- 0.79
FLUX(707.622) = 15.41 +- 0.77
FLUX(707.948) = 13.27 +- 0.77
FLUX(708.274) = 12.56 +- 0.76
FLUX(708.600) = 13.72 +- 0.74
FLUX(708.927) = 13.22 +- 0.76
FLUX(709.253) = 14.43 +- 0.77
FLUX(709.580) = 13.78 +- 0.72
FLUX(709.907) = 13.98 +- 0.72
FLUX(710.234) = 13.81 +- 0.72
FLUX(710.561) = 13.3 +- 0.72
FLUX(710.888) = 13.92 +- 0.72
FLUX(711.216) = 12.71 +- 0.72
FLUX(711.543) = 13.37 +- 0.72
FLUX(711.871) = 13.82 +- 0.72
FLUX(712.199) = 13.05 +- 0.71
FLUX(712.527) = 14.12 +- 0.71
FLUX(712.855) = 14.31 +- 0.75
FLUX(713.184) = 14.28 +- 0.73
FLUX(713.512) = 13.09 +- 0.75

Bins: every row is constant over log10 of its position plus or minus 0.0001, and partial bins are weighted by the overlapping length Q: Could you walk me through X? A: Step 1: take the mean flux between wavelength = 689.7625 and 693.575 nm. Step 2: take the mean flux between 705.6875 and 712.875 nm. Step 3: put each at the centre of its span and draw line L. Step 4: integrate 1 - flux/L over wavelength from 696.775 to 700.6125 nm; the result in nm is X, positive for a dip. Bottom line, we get -0.14 nm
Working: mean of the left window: 14.4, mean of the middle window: 14.6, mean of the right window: 13.6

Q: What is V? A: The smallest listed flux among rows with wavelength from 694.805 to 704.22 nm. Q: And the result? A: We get 13.04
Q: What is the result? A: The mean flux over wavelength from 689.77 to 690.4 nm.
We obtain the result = 14.8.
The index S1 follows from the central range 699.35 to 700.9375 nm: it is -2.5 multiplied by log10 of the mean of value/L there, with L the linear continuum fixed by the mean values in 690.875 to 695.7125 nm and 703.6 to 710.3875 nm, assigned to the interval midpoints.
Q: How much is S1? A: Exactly -0.04 mag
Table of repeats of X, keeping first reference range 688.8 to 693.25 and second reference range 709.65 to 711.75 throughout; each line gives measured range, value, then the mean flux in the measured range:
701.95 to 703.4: 0.05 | 13.6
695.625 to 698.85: -0.07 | 14.7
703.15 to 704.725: 0.02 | 13.8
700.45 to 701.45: -0.04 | 14.7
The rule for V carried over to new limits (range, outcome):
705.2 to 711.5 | 11.39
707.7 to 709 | 12.56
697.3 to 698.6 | 13.48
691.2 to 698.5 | 13.03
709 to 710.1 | 13.78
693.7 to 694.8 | 13.94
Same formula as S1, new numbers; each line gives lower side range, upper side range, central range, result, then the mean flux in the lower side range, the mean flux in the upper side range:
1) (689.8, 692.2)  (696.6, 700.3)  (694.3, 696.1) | -0.03 mag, 14.4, 14.6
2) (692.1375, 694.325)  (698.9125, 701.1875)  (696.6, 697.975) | -0.01 mag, 14.5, 14.6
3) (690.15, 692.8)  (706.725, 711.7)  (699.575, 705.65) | -0.02 mag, 14.3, 13.7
